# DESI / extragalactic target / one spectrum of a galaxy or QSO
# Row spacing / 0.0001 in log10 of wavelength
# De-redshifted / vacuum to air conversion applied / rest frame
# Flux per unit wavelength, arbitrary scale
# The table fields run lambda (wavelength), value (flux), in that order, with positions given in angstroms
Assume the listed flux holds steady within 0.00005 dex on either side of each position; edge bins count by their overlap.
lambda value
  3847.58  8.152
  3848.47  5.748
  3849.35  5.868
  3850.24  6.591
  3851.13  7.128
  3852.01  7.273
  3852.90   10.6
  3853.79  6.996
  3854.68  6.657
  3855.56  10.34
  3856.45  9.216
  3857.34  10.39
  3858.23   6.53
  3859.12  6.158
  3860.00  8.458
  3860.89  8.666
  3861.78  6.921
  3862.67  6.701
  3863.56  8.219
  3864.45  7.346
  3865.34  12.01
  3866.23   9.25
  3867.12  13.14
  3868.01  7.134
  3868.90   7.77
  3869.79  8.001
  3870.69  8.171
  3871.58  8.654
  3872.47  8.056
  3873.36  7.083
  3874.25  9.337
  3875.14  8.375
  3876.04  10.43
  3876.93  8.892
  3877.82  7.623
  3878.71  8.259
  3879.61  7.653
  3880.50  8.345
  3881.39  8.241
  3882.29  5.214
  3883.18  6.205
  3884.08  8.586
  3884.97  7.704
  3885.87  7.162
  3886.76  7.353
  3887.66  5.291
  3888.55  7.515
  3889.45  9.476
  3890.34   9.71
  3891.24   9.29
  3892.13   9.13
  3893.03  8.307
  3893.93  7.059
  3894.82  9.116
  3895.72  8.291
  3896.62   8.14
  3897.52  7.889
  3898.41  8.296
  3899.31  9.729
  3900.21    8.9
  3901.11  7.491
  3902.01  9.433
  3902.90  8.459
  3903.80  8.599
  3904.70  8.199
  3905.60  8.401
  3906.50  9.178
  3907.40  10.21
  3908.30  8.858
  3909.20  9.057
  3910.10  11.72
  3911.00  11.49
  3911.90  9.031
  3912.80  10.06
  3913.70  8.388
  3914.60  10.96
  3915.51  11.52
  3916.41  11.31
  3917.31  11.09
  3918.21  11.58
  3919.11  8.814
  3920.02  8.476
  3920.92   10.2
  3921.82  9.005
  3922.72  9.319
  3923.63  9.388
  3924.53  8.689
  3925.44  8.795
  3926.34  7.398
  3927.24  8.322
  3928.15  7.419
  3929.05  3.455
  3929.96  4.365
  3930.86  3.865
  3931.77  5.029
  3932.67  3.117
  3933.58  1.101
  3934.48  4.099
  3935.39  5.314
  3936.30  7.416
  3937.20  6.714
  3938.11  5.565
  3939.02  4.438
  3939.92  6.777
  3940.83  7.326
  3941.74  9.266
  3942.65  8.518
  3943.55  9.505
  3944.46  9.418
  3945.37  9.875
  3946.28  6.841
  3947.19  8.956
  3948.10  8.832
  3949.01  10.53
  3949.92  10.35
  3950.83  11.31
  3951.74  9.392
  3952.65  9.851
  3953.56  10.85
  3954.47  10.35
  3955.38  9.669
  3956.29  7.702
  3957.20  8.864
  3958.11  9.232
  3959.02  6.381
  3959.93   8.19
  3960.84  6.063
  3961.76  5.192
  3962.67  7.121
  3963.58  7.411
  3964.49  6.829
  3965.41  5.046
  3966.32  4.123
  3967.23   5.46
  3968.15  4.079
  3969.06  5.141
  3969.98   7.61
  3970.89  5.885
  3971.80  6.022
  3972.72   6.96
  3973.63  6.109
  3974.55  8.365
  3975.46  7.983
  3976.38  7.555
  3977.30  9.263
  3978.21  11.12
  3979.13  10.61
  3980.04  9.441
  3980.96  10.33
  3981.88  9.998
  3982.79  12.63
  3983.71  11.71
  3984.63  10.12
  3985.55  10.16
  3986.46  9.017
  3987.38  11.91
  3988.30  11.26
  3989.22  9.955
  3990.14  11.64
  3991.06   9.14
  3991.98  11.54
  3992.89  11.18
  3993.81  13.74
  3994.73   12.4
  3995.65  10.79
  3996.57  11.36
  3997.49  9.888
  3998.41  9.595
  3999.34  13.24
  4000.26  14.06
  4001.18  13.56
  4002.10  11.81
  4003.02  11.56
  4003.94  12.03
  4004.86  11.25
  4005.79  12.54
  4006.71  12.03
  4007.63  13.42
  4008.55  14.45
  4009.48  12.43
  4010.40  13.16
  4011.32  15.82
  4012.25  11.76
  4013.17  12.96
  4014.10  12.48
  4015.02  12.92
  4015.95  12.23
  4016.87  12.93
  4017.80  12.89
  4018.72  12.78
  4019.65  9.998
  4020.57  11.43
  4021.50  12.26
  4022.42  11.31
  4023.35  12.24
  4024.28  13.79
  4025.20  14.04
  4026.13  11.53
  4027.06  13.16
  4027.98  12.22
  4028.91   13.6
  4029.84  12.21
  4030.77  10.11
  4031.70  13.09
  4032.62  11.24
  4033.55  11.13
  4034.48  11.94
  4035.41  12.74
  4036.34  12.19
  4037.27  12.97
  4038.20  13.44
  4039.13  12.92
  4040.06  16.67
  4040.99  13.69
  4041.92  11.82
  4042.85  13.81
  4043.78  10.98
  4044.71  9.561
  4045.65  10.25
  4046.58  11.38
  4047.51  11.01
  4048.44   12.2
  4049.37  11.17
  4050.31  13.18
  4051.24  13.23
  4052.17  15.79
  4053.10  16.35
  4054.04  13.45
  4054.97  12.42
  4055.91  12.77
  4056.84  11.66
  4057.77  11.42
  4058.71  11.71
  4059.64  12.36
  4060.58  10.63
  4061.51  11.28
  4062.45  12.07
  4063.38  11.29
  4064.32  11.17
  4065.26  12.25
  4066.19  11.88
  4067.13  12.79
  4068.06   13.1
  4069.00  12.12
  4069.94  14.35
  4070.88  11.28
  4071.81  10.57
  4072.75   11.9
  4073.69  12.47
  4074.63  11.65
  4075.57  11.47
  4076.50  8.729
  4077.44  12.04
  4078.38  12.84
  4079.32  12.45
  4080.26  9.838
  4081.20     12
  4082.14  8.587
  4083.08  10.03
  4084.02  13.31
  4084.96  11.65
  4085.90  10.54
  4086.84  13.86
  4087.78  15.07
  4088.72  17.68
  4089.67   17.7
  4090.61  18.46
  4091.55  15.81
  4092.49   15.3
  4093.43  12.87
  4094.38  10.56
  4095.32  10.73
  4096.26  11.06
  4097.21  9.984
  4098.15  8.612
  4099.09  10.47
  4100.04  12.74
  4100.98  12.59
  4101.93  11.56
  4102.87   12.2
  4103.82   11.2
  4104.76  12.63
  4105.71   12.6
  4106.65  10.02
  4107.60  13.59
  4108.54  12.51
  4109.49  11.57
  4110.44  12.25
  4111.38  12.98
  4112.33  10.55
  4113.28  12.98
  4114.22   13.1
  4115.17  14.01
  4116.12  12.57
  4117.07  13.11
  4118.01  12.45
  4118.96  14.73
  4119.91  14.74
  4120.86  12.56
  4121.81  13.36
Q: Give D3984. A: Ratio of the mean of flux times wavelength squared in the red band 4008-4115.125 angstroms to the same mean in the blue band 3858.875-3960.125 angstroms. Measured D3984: 1.60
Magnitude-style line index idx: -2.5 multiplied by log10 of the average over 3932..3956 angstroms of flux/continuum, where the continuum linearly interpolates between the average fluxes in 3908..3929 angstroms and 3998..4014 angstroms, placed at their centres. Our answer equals 0.31 mag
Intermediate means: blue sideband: 9.49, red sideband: 12.7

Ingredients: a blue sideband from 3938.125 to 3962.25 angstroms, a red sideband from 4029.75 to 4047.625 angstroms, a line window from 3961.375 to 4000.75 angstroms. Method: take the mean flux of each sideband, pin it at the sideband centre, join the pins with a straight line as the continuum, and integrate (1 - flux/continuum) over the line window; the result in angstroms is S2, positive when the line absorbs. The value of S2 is 3.0 angstroms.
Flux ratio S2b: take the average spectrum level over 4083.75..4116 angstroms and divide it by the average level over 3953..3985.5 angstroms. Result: 1.59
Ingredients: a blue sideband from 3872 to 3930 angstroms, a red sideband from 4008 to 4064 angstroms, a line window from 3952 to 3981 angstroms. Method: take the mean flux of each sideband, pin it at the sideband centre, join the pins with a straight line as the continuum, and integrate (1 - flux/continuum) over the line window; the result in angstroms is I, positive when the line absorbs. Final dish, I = 7.9 angstroms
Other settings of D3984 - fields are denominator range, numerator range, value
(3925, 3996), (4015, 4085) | 1.56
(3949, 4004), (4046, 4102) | 1.38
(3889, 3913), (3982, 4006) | 1.33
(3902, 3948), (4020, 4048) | 1.60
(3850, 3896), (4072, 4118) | 1.68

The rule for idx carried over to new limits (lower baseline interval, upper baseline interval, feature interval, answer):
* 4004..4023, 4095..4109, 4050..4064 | -0.051 mag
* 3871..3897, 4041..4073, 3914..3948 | 0.194 mag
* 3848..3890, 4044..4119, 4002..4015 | -0.176 mag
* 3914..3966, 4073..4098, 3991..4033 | -0.205 mag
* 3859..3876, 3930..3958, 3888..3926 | -0.149 mag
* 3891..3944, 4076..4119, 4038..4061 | -0.116 mag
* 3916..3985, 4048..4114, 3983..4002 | -0.212 mag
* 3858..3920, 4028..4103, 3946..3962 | 0.130 mag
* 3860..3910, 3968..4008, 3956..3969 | 0.447 mag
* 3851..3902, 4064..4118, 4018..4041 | -0.122 mag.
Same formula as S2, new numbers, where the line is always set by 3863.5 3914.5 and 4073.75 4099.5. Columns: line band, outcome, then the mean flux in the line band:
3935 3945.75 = 2.33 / 7.51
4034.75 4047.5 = -1.05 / 12.4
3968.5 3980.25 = 2.81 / 7.79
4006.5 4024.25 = -2.66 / 12.6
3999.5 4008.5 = -1.51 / 12.6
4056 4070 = -0.06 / 12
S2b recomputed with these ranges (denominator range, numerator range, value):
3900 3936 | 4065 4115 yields 1.49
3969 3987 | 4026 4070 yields 1.39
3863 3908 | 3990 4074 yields 1.46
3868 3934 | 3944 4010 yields 1.16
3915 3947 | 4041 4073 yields 1.62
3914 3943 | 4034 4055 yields 1.71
